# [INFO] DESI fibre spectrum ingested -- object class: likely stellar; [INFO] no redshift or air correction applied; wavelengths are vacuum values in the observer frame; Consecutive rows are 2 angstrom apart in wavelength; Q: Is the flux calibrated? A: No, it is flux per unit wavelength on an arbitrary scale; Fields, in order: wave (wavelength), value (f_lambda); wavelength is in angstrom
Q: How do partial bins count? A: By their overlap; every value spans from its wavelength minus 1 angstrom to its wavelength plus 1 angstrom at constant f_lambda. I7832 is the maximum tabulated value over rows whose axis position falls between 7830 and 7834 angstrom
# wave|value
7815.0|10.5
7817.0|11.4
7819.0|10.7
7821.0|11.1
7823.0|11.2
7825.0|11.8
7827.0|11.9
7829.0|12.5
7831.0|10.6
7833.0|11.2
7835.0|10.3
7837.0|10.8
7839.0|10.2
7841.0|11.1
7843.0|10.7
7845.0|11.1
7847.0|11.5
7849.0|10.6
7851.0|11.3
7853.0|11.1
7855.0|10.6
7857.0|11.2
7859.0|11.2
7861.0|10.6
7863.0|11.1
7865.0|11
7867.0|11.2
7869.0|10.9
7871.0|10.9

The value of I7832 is 11.2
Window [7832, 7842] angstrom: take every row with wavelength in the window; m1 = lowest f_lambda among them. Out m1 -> 10.2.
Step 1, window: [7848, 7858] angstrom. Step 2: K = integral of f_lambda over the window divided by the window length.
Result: 11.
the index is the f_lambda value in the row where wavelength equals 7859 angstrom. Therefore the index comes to 11.2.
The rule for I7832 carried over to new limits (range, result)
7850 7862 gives 11.3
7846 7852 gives 11.5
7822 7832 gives 12.5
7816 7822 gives 11.4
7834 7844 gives 11.1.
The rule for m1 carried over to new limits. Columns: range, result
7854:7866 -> 10.6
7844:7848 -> 11.1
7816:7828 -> 10.7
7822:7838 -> 10.3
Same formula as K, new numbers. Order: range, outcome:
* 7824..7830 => 12.1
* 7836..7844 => 10.7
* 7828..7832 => 11.6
